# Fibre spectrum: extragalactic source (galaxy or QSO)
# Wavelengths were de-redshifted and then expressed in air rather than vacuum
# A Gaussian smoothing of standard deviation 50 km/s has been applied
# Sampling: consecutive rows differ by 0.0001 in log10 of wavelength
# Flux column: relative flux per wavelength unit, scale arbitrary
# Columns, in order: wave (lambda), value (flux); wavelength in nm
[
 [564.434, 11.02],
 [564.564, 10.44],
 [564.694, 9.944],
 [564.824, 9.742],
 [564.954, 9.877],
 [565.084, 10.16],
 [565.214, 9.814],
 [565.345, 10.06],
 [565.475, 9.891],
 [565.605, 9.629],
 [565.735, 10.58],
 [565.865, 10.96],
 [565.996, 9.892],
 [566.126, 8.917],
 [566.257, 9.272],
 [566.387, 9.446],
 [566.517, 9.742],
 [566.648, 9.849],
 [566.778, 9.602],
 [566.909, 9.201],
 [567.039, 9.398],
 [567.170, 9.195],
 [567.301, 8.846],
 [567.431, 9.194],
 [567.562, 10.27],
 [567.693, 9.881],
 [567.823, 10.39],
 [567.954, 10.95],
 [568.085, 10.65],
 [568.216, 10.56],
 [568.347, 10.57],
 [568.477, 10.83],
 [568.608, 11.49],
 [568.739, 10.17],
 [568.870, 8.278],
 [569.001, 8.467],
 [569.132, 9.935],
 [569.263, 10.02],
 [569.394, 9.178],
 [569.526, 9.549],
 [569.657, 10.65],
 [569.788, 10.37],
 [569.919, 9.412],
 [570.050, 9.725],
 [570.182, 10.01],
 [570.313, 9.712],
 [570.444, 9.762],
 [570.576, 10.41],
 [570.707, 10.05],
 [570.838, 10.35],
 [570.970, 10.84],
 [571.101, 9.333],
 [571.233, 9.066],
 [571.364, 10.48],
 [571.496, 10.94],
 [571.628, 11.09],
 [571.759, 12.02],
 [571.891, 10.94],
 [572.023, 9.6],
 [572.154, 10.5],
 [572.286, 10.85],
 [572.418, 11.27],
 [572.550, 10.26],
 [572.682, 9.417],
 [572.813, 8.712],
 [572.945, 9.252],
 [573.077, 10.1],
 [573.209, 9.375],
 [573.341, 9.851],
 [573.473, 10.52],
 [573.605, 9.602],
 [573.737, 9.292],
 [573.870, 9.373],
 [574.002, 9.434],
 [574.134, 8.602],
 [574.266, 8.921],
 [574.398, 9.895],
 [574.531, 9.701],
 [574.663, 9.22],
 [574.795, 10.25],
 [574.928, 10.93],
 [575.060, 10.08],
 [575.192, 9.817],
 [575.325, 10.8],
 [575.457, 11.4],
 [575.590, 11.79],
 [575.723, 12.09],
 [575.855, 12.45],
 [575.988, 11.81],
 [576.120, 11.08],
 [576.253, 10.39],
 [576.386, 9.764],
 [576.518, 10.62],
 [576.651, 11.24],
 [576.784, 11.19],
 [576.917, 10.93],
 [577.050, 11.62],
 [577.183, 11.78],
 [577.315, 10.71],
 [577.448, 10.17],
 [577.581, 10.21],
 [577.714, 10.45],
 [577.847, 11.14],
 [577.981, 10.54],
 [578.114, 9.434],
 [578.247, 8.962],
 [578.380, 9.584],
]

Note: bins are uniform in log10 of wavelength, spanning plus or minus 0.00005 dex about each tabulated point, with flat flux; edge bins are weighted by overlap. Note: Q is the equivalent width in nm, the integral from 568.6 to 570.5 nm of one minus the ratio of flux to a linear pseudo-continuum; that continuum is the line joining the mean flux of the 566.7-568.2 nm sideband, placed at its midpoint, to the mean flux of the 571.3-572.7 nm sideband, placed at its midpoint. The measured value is 0.091 nm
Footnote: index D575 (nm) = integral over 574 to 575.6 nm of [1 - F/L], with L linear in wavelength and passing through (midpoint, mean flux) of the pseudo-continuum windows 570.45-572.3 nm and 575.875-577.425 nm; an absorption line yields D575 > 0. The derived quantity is 0.12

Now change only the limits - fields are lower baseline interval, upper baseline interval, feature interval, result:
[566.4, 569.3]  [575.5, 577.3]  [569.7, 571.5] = 0.055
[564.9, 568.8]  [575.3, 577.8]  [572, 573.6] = 0.103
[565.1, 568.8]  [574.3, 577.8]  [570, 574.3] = 0.176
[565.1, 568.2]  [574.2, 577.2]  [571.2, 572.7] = -0.034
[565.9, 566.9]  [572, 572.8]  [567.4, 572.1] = -0.098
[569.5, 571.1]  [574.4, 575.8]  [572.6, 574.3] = 0.158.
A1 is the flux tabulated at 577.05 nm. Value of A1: 11.62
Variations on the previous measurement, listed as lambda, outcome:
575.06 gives 10.08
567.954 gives 10.95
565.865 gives 10.96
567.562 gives 10.27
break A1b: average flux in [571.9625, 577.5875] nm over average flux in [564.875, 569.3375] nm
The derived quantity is 1.0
